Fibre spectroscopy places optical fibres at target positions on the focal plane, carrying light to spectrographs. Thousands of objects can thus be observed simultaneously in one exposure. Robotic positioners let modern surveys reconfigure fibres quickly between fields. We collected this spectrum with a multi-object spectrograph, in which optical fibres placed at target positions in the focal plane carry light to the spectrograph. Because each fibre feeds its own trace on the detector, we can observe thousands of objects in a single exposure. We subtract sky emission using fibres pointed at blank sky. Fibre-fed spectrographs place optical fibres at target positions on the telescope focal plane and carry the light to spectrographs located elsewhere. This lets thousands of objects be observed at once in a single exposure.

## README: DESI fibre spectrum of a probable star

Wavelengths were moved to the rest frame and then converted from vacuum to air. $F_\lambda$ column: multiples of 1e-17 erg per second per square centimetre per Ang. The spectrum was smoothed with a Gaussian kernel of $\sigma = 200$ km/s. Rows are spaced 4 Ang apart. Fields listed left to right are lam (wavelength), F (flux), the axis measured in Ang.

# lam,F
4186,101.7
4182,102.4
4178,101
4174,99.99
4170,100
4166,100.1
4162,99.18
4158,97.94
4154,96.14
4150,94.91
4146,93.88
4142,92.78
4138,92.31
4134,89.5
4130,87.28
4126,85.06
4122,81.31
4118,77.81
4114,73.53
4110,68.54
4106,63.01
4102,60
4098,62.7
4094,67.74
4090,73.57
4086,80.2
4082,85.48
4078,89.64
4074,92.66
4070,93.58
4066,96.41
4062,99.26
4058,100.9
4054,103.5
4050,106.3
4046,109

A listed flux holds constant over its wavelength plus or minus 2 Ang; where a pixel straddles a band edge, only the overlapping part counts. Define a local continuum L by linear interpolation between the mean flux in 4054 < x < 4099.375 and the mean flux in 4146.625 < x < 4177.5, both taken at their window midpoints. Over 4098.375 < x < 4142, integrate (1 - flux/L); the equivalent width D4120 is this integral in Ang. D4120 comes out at 6.99 Ang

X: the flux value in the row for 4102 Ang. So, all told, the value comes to 60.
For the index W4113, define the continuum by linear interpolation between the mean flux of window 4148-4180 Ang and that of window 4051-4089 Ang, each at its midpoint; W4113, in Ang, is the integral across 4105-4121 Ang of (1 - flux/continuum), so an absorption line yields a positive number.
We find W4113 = 4.00 Ang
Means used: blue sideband 93.3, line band 71.9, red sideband 98.7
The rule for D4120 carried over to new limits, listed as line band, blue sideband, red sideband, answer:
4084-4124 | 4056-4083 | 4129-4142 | 9.3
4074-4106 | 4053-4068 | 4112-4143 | 6.4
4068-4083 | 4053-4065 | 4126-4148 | 1.2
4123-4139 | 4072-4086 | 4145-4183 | 1.1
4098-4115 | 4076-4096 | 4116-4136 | 3.4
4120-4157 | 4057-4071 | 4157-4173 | 3.1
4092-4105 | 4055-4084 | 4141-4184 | 4.4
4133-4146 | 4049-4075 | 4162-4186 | 1.0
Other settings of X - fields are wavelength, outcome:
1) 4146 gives 93.88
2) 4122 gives 81.31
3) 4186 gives 101.7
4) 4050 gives 106.3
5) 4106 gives 63.01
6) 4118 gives 77.81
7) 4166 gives 100.1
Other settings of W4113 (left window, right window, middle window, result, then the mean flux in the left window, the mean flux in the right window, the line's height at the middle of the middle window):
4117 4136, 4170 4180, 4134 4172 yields -1.2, 84.5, 100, 93.2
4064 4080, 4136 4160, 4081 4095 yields 2.5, 93.1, 94.7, 93.4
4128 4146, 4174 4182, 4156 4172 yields -0.3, 90.8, 101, 97.6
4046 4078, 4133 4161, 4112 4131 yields 3.0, 99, 94.3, 95.7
